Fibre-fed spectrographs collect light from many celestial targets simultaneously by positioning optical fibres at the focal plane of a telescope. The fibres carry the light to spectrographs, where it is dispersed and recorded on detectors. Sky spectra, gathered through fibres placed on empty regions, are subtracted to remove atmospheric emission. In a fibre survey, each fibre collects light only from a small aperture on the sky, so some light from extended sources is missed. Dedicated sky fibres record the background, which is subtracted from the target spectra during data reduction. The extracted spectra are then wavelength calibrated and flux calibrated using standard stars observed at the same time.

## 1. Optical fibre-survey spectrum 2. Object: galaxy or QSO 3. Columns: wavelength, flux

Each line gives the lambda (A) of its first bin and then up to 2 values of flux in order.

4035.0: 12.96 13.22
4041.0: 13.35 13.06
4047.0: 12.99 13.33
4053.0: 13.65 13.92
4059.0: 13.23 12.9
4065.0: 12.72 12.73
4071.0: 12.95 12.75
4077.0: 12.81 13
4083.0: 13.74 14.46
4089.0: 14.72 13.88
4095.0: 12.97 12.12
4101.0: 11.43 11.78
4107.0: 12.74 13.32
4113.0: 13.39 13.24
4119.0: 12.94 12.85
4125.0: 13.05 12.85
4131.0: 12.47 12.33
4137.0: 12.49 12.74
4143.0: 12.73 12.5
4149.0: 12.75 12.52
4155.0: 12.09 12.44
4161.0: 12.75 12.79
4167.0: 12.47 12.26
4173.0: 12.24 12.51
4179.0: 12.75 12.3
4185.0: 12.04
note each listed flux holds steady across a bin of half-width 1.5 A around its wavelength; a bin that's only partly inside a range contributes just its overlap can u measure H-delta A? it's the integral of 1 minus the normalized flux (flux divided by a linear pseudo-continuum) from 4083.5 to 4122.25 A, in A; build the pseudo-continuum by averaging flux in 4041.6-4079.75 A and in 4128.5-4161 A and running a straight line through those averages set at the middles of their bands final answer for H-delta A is -0.8 A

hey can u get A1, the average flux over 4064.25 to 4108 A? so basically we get 13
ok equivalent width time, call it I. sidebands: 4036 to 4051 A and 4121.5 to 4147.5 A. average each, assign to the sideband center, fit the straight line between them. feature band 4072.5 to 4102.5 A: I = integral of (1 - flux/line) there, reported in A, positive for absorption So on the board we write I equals -0.6 A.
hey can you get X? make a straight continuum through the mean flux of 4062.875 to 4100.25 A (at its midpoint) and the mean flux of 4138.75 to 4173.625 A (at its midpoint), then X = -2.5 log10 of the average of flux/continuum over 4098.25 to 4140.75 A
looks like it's 0.02 mag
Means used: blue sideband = 13.2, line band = 12.7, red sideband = 12.5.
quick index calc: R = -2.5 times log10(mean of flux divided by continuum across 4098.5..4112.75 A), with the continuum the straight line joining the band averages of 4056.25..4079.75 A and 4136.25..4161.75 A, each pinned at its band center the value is 0.03 mag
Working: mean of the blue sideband 12.9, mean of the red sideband 12.6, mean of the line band 12.4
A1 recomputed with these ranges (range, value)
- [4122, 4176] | 12.6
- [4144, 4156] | 12.5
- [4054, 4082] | 13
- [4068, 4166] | 12.9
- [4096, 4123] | 12.6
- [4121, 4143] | 12.7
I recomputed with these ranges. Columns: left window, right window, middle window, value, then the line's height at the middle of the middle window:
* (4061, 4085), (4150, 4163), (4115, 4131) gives -0.32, 12.7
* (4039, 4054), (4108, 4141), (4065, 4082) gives 0.34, 13.1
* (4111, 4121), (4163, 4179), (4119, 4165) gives 0.76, 12.8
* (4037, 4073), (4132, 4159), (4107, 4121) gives -0.46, 12.7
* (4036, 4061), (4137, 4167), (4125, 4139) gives 0.14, 12.7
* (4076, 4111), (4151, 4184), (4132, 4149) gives 0.15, 12.7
